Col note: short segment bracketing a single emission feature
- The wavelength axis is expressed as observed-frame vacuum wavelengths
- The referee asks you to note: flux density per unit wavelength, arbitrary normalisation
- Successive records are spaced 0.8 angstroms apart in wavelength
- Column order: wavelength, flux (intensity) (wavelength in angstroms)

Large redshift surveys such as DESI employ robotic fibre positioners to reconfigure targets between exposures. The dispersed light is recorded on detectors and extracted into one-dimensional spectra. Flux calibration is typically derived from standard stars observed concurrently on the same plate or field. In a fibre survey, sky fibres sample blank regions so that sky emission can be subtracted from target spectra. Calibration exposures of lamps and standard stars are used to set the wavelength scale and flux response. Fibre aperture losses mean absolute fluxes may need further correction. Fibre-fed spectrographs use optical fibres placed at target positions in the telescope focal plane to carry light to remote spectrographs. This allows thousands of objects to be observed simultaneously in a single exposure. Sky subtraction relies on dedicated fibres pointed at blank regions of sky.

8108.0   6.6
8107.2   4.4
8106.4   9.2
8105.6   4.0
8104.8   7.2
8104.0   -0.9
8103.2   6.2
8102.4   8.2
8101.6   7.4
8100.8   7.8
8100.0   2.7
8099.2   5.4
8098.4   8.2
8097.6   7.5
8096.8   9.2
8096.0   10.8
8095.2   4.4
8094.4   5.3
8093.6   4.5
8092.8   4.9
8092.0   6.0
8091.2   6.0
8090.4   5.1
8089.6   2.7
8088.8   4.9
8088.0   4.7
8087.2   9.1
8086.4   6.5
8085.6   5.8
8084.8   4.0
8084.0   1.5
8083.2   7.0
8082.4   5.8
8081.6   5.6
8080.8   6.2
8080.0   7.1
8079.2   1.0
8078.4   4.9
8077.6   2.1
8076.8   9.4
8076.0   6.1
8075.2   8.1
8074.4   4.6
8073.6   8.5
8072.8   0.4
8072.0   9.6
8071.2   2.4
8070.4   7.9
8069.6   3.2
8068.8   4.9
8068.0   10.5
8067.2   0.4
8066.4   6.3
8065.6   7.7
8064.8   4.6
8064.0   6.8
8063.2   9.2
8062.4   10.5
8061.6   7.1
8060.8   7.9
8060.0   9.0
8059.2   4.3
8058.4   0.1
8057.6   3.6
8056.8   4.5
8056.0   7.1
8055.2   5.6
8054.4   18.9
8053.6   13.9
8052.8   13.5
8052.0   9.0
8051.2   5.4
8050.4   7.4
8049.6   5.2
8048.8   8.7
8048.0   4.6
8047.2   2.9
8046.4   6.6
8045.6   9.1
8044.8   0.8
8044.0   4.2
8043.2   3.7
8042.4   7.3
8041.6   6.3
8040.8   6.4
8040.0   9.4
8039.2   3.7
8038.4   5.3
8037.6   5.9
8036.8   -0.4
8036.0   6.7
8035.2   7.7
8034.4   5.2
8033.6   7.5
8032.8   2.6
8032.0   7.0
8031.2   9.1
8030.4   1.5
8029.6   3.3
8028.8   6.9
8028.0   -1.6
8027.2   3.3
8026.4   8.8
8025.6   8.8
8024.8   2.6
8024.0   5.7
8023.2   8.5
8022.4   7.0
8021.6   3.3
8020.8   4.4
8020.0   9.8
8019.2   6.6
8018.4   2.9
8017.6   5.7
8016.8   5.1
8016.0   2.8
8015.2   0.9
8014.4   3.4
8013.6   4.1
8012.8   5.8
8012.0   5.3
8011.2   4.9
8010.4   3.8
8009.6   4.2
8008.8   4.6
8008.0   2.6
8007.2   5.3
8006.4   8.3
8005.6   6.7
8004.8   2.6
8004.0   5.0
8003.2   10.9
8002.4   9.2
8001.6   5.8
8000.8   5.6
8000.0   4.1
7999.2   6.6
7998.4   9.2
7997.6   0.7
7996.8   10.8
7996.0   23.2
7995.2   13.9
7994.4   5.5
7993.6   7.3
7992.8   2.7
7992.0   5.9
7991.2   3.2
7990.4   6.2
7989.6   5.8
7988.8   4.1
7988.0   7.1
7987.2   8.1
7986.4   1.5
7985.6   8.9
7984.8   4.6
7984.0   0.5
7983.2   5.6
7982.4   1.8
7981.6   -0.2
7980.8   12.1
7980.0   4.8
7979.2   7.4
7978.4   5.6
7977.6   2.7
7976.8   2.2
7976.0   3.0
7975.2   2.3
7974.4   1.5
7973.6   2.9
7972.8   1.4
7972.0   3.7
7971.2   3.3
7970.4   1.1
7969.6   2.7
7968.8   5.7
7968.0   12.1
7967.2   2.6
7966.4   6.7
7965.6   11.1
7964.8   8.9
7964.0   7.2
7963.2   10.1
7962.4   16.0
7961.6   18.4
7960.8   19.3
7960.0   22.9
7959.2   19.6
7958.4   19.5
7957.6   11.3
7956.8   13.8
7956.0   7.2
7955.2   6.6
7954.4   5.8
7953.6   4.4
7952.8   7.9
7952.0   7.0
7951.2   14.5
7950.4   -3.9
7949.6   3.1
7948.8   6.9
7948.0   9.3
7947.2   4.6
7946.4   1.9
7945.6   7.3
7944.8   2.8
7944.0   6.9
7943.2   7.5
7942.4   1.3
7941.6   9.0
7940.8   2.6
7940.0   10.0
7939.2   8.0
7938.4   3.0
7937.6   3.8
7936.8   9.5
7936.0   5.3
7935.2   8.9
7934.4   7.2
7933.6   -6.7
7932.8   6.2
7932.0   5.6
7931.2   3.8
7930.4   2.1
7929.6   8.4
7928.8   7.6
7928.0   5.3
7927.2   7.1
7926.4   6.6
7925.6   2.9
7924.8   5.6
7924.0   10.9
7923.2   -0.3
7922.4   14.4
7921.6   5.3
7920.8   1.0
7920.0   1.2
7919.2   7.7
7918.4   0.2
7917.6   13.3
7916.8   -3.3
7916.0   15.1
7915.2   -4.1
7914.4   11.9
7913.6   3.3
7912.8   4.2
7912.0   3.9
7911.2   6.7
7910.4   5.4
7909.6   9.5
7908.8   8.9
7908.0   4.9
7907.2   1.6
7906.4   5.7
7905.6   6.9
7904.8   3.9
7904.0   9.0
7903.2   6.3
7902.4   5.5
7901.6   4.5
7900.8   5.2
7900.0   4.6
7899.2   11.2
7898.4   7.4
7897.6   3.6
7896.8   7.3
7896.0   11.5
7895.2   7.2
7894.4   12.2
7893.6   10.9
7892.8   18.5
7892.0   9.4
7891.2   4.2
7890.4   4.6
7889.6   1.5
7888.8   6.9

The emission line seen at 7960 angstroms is H-gamma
